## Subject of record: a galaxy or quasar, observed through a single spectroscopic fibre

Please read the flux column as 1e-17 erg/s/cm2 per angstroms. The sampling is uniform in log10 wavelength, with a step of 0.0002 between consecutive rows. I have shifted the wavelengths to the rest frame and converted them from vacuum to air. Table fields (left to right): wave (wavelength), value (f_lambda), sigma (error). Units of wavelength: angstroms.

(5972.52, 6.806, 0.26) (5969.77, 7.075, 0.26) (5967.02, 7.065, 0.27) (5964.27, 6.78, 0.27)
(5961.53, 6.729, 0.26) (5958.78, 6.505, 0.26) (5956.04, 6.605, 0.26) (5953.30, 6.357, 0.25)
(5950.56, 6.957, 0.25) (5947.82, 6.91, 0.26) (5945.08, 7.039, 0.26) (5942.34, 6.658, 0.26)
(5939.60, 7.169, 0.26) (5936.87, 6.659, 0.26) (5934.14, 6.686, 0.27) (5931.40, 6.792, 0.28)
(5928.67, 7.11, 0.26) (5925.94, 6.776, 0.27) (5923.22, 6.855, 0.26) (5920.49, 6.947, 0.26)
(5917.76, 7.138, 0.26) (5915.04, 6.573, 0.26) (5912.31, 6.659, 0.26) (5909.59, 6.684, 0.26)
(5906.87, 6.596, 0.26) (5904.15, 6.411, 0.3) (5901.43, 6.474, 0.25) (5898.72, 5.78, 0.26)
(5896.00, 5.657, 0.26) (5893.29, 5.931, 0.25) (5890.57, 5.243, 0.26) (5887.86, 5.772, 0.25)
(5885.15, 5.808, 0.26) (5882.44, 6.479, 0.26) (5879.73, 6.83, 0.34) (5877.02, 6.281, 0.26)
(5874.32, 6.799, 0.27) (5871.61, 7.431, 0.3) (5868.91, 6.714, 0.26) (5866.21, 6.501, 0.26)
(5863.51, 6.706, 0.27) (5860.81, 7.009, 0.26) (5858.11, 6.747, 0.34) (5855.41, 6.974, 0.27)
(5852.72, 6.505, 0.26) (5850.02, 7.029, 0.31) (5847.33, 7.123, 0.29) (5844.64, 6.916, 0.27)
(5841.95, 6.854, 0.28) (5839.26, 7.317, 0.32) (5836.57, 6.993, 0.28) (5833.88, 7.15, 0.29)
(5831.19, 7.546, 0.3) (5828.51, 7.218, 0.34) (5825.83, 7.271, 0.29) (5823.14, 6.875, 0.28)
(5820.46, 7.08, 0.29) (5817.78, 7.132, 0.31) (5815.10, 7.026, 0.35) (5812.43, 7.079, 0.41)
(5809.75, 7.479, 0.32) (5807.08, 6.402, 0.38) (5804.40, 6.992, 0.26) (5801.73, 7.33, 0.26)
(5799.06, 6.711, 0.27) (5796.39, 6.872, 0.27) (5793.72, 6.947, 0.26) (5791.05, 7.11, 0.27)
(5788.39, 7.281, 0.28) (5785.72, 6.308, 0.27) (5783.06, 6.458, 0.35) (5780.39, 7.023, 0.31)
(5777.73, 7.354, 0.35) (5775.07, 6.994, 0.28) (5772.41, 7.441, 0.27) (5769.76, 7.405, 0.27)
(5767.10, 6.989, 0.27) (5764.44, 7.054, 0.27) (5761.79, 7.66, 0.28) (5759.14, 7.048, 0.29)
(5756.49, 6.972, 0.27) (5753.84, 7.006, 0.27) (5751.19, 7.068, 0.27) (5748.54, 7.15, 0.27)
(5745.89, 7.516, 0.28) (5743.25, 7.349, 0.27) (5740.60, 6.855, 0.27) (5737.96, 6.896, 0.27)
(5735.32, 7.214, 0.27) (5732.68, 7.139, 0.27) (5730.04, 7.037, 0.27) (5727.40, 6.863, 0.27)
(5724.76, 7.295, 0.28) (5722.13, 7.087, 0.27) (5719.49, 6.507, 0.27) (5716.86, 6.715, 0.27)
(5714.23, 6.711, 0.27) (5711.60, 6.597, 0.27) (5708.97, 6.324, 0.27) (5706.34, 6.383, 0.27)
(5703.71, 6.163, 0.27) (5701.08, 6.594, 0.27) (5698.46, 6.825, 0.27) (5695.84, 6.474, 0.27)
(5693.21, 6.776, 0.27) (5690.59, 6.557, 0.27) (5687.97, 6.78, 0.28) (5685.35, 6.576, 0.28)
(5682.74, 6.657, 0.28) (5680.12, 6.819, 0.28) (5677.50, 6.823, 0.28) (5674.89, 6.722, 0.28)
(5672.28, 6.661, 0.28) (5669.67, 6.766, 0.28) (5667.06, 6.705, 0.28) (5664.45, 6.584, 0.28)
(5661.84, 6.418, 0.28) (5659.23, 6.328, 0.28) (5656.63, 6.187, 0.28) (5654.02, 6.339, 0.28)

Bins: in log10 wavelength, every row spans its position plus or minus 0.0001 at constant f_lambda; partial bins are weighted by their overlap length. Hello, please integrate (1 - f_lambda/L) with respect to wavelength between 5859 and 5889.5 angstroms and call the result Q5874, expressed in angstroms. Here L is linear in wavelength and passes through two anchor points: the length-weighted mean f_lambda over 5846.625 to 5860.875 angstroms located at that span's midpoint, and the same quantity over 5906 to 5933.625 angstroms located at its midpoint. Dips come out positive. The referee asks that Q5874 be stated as 1.30 angstroms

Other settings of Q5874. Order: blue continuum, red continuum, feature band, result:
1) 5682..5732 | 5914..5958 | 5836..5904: 2.4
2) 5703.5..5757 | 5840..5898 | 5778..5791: -0.2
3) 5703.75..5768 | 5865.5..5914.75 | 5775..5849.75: -4.3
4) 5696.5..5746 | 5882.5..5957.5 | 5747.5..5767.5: -1.0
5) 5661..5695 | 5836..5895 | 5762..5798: -2.1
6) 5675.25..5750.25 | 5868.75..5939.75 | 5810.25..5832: -1.7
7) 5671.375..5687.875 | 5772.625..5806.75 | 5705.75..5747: -0.6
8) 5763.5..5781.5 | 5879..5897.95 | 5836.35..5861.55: -2.3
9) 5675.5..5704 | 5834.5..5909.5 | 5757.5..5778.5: -2.0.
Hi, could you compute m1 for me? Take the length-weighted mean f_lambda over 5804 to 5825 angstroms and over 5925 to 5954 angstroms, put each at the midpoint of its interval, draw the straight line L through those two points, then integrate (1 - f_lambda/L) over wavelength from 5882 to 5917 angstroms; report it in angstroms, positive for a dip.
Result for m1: 3.7 angstroms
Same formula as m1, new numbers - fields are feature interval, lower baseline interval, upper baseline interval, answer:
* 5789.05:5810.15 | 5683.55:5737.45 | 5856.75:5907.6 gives -1.4 angstroms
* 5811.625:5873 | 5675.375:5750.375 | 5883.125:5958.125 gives -3.4 angstroms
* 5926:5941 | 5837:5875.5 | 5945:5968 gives -0.2 angstroms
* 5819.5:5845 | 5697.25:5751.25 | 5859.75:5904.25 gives -2.5 angstroms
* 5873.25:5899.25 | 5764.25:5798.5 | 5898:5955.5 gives 2.9 angstroms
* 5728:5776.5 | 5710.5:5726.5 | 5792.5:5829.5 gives -1.8 angstroms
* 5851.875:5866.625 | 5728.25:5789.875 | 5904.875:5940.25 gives 0.3 angstroms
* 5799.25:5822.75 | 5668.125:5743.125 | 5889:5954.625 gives -1.3 angstroms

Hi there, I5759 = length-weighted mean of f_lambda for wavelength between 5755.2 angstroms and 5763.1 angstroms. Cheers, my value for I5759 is 7.23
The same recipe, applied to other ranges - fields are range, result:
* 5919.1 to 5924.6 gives 6.9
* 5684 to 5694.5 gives 6.68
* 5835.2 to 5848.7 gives 7.04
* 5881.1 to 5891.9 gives 5.83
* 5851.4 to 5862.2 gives 6.81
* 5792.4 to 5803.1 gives 6.97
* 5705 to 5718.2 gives 6.55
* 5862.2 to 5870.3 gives 6.65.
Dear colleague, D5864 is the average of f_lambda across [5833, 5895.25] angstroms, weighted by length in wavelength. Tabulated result 6.64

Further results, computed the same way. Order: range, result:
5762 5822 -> 7.03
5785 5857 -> 7.02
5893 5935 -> 6.58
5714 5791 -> 7.05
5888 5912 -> 6.11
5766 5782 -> 7.19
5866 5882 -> 6.76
